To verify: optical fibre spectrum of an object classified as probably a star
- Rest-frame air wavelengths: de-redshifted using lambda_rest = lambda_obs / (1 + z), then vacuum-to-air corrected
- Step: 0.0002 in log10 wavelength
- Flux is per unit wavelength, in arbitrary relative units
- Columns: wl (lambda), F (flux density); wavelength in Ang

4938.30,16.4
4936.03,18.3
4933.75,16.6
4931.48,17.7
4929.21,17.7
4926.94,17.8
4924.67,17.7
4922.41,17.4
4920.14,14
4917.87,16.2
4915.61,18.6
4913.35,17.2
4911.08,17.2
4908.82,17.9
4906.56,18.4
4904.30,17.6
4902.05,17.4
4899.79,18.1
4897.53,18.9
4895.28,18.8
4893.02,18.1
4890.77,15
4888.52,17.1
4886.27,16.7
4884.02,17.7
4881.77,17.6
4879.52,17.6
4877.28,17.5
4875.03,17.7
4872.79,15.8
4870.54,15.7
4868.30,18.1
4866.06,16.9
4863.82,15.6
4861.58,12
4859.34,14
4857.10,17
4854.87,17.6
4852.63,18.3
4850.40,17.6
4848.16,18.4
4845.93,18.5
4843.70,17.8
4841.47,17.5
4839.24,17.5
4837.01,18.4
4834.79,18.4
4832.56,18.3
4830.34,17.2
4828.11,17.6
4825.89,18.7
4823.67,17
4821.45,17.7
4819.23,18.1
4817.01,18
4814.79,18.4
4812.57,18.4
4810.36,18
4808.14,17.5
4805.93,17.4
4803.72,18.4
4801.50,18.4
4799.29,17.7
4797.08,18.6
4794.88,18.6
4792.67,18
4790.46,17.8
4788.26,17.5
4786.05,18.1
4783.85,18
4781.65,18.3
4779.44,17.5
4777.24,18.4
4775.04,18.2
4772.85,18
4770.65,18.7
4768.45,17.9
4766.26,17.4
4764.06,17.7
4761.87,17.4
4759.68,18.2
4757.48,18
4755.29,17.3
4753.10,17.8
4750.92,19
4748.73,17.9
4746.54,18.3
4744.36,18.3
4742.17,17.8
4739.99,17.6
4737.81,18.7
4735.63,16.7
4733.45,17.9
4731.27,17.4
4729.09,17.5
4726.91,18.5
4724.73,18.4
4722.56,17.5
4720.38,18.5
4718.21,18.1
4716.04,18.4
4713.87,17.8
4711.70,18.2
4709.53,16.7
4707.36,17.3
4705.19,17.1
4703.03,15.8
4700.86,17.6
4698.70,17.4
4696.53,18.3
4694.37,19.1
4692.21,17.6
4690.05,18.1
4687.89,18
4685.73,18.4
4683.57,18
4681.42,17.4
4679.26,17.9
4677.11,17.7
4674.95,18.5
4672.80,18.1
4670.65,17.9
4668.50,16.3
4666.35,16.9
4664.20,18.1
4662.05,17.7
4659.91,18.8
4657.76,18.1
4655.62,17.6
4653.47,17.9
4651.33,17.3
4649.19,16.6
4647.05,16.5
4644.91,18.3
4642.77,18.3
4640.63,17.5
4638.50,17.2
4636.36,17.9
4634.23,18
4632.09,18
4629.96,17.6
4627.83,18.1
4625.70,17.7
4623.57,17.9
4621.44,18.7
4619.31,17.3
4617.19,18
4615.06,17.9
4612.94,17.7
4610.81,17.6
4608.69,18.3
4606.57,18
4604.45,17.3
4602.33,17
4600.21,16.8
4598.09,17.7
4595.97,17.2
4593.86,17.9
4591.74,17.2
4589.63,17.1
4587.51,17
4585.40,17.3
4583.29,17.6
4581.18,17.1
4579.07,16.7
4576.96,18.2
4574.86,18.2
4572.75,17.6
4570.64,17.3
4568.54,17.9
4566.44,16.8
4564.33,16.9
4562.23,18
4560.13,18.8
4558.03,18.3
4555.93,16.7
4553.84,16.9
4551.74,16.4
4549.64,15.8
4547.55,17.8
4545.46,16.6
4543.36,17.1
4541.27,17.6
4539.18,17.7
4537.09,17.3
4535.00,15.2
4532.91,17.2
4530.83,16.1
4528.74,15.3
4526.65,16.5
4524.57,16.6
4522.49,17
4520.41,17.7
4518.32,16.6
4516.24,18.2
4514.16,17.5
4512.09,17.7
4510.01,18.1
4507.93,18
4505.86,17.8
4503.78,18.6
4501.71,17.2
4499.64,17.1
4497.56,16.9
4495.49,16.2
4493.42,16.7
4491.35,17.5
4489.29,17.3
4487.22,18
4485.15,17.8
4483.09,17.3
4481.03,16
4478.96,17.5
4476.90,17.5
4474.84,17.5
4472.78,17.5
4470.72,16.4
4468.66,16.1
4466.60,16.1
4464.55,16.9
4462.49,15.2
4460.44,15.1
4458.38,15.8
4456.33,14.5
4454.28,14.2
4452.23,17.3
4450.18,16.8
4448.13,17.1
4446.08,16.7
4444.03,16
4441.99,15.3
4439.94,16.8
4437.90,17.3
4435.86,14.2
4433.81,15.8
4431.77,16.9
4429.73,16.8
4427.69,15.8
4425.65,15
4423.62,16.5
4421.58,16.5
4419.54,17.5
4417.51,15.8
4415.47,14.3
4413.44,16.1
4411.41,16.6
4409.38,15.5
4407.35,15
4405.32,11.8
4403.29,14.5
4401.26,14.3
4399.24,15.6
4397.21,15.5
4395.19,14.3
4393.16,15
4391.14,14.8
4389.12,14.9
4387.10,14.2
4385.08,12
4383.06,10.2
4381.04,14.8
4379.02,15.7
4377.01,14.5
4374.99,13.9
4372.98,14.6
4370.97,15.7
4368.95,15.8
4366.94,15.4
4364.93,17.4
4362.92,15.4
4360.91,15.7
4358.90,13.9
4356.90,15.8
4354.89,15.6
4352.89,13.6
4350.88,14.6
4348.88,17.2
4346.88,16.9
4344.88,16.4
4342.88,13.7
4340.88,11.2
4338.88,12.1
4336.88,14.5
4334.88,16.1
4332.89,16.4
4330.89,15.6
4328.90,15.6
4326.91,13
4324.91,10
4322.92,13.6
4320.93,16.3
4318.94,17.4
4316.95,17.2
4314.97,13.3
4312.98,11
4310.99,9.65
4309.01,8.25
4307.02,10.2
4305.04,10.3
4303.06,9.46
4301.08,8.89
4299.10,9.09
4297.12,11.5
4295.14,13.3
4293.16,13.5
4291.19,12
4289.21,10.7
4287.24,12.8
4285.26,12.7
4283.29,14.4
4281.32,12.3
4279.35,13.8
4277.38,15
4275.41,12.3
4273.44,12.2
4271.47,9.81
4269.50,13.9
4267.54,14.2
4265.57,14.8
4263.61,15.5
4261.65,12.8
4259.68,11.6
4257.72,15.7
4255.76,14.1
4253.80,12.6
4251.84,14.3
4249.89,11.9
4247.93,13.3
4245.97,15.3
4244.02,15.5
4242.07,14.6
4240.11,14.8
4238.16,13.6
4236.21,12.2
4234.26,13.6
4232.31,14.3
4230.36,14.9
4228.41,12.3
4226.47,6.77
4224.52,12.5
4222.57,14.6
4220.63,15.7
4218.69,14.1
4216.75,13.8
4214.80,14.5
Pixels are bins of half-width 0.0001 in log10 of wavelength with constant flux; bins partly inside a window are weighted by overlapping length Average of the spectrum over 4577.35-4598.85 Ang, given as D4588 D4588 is 17.3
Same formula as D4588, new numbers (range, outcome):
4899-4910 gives 17.9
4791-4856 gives 18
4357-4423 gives 14.9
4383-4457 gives 15.4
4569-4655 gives 17.6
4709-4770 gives 17.9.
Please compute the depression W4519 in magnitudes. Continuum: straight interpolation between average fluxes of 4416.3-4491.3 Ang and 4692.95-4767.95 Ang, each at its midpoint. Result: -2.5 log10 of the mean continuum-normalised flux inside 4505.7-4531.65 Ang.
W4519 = -0.03 mag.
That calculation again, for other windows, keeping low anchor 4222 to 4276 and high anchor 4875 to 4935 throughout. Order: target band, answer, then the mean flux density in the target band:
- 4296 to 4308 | 0.35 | 9.95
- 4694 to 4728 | -0.10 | 17.8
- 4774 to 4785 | -0.09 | 18.1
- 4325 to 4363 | -0.06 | 14.8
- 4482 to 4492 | -0.19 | 17.6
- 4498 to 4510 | -0.19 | 17.7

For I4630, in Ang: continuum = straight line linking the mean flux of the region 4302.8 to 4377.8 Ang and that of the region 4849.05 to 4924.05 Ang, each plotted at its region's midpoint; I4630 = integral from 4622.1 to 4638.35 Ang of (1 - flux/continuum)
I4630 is -2.3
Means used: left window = 14.2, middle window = 17.9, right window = 17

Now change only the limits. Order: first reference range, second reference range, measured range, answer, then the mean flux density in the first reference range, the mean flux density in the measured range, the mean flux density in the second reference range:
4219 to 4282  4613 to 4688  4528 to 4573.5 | -1.0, 13.5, 17.1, 17.8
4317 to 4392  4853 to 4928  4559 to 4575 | -2.1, 14.7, 17.7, 17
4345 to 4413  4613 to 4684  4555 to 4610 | -1.5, 14.9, 17.5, 17.7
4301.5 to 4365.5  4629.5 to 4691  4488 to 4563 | -4.7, 13.9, 17.2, 17.7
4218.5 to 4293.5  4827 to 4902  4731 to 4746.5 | -1.3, 13.3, 17.8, 17.2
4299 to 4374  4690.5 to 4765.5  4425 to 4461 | -2.4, 13.9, 16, 17.8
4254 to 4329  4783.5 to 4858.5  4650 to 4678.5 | -2.4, 12.7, 17.8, 17.9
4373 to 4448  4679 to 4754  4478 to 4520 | -3.8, 15.2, 17.4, 17.9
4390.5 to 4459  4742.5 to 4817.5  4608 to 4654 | -1.9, 15.7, 17.7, 18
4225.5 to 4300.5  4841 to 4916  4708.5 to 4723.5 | -1.6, 13.1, 17.9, 17.2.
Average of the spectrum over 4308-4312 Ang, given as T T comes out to 8.95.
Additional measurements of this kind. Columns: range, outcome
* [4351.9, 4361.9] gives 14.9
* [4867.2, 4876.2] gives 16.8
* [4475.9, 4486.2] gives 17.2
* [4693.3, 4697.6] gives 18.7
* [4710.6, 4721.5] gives 18.2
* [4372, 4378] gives 14.3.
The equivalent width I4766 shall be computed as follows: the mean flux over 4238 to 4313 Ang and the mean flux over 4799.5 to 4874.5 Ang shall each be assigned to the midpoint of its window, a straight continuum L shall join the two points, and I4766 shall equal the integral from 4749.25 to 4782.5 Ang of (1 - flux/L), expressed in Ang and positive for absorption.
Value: -2.4 Ang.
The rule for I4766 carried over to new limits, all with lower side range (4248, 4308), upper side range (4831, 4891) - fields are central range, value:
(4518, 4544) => -4.0 Ang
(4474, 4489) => -3.5 Ang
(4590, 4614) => -3.9 Ang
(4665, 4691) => -3.5 Ang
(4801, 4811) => -0.8 Ang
